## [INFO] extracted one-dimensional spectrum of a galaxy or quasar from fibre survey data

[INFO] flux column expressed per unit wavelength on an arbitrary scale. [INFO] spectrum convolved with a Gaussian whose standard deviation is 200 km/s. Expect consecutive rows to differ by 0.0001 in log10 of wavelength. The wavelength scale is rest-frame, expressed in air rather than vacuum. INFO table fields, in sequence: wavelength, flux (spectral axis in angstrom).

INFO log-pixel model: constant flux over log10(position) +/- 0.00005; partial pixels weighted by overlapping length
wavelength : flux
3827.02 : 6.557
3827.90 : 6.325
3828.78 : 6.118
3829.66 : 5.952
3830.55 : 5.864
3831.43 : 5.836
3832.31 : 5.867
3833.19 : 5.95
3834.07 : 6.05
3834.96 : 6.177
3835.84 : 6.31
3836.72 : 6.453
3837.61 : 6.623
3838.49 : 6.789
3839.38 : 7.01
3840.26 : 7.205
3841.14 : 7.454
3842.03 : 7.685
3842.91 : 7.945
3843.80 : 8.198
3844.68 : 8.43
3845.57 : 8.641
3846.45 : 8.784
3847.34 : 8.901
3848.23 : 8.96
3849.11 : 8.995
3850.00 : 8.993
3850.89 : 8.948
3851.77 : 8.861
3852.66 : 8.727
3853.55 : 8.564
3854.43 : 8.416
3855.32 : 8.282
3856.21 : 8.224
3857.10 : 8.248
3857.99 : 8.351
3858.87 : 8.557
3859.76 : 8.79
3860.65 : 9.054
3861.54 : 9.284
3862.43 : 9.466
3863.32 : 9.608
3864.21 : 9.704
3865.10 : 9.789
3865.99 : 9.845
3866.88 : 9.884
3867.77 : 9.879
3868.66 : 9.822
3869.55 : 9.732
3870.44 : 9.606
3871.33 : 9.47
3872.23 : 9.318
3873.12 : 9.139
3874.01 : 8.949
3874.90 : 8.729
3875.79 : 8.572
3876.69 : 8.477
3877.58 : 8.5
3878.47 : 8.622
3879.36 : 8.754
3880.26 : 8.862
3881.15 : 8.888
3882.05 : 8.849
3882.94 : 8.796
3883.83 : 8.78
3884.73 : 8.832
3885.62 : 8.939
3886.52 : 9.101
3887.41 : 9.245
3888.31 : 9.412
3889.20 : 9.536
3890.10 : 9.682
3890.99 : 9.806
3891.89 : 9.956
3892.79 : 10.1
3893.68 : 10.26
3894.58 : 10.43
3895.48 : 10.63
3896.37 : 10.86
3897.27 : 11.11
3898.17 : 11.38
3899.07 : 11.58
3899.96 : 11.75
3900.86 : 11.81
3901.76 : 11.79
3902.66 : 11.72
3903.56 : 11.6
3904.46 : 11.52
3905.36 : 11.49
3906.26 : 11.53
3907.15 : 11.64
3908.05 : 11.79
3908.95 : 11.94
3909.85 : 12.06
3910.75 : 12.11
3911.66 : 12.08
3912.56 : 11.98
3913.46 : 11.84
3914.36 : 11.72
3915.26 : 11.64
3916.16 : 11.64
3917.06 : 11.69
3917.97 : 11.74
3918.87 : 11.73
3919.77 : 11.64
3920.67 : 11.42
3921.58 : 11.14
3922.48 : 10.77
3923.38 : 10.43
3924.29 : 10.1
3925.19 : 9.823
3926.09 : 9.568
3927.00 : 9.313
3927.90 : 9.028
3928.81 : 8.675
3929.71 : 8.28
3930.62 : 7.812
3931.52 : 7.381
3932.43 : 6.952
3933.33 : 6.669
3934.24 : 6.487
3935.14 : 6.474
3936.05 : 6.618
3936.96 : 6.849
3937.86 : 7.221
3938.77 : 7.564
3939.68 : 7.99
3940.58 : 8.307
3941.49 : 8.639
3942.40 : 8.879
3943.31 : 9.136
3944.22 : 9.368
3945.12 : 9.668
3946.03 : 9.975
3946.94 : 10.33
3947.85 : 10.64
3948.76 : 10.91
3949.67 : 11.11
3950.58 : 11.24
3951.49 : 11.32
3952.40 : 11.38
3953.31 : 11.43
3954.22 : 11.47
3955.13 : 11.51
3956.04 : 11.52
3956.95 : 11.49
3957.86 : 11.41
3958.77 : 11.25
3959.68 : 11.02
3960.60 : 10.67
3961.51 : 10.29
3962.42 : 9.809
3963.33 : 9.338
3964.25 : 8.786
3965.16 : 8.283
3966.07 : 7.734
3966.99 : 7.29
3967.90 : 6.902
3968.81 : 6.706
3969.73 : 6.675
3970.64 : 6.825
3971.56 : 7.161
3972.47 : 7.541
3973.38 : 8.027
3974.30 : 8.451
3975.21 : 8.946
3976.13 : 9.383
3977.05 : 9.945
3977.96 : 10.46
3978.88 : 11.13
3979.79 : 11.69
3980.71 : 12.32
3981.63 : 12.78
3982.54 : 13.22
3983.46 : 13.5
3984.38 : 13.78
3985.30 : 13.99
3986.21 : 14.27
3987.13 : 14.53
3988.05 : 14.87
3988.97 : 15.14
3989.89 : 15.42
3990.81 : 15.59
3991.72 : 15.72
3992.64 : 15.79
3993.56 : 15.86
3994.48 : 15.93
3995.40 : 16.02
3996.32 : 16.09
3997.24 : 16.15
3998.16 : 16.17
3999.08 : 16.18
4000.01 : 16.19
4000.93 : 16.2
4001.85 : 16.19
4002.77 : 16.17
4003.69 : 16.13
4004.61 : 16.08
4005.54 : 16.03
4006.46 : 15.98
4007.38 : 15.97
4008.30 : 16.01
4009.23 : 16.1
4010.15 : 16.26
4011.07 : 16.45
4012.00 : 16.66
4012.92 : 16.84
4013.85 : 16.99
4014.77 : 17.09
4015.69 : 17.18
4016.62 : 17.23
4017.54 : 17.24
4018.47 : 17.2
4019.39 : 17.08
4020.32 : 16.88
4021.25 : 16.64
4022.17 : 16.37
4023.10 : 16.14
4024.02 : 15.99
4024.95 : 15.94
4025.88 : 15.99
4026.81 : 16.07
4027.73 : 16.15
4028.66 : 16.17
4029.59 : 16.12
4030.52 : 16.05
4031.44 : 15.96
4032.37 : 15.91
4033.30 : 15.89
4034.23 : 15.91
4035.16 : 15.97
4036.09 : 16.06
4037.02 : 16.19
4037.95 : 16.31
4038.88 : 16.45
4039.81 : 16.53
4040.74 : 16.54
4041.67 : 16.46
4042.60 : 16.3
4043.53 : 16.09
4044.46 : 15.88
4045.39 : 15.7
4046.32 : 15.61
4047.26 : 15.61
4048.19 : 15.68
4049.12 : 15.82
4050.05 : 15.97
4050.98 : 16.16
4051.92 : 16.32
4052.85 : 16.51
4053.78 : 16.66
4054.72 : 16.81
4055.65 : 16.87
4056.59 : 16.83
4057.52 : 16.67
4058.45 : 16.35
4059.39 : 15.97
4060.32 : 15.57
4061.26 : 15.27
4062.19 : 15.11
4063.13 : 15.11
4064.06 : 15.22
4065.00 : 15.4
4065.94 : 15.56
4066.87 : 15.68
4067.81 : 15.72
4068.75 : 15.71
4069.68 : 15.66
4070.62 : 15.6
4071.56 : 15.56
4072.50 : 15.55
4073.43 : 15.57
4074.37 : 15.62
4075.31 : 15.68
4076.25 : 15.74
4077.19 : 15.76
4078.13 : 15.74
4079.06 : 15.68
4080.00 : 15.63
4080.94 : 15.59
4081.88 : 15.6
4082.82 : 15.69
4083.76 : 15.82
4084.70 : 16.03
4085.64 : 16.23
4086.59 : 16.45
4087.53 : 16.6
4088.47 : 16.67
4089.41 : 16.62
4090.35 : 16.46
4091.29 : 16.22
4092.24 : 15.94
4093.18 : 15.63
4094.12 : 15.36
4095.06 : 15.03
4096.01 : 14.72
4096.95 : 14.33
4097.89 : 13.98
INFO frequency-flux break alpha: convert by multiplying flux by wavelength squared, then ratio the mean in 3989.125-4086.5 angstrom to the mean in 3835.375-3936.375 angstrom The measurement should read 1.82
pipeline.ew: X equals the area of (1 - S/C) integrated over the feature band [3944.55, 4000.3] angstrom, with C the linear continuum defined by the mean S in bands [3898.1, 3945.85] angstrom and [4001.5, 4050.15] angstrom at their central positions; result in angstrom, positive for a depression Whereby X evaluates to 6.5 angstrom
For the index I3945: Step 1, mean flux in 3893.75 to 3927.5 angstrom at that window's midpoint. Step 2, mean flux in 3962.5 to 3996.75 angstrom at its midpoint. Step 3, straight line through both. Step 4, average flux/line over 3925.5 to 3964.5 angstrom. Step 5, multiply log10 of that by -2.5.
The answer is 0.21 mag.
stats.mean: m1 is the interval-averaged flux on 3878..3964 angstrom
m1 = 10.1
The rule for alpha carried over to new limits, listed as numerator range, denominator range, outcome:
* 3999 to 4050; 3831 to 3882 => 2.10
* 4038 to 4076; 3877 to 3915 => 1.64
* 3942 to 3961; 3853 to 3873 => 1.23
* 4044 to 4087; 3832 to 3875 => 2.09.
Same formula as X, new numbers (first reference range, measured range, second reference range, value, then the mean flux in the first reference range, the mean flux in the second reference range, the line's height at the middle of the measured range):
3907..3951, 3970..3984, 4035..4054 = 2.7 angstrom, 9.82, 16.1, 12.4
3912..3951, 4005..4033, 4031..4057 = -3.3 angstrom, 9.55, 16.2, 14.7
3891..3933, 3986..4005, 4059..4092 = -3.5 angstrom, 10.8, 15.8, 13.3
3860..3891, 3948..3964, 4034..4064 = 1.8 angstrom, 9.22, 16.1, 12.4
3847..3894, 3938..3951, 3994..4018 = 3.6 angstrom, 9.11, 16.4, 13.1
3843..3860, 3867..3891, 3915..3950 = -0.8 angstrom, 8.61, 9.3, 8.84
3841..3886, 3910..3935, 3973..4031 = 3.0 angstrom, 8.89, 15.1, 11.5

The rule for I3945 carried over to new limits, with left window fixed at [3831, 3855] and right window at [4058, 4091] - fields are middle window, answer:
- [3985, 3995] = -0.19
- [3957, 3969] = 0.26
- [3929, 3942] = 0.42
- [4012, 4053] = -0.14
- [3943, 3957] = 0.06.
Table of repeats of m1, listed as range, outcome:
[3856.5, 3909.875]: 9.88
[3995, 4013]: 16.2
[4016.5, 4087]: 16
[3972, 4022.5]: 14.8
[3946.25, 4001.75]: 11.8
